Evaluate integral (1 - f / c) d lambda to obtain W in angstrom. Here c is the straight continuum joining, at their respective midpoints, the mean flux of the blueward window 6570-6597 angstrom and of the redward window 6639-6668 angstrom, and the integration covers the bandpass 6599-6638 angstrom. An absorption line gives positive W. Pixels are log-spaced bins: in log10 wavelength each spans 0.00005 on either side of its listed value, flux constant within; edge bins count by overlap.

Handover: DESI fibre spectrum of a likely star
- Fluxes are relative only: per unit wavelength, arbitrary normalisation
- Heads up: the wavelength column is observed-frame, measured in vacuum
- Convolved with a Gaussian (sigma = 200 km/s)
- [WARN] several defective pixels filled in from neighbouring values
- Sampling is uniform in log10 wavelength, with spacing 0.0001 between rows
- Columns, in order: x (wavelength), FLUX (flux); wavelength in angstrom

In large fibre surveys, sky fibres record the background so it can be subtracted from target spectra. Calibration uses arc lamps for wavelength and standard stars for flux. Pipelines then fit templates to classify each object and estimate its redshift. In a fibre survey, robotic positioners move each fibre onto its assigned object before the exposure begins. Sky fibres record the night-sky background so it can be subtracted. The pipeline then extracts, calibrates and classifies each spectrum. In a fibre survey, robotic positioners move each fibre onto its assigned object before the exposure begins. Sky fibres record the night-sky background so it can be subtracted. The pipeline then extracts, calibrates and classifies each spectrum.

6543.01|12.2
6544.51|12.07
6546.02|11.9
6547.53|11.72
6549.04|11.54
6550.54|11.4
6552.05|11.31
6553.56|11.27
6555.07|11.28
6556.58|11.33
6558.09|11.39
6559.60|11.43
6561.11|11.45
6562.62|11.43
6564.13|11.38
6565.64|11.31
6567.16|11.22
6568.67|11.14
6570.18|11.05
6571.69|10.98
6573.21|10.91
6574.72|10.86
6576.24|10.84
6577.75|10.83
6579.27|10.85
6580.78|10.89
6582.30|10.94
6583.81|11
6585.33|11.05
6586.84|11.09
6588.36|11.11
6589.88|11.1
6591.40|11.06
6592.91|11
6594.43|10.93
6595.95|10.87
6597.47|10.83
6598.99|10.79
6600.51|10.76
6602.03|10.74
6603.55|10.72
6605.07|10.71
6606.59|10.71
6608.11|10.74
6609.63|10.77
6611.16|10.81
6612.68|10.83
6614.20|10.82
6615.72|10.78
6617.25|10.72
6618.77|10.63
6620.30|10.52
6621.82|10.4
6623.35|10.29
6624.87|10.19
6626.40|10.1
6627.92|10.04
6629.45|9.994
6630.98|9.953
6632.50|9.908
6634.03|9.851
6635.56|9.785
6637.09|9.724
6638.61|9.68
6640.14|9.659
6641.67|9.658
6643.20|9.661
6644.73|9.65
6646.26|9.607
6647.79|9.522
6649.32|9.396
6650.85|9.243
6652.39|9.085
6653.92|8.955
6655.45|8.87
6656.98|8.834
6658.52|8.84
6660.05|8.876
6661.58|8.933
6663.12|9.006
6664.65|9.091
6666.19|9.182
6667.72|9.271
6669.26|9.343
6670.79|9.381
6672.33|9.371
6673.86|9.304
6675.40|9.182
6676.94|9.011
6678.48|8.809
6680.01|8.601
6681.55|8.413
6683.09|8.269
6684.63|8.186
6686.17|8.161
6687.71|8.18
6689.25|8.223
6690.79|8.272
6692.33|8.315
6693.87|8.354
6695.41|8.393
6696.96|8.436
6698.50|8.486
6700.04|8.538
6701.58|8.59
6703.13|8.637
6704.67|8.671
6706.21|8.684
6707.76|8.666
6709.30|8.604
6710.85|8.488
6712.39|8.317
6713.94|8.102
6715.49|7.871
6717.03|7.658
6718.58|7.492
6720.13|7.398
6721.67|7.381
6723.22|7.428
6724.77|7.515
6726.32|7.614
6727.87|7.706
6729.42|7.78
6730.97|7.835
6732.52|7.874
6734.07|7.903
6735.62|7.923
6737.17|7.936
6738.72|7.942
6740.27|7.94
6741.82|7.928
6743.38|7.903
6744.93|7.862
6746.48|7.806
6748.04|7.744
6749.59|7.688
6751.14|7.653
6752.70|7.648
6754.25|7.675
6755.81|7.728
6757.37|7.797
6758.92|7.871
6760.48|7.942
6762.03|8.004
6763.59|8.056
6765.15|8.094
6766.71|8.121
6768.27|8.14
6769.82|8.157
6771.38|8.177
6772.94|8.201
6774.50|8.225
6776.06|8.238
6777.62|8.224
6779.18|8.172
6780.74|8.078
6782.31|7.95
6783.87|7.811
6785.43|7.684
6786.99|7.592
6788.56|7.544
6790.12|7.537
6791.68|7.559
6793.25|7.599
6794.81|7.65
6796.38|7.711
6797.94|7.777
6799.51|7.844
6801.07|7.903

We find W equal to -1.3 angstrom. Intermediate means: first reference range 11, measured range 10.4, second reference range 9.23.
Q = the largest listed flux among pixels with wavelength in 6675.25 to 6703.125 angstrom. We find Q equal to 9.182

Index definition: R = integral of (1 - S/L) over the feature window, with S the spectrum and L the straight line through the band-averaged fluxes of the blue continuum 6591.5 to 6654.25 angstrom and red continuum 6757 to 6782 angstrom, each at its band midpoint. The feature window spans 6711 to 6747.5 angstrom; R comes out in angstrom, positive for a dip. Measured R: 3.7 angstrom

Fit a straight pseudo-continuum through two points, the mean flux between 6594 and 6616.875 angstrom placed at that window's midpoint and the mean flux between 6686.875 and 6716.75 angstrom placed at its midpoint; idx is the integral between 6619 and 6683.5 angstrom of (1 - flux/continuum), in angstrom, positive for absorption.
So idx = 1.5 angstrom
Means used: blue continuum 10.8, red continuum 8.4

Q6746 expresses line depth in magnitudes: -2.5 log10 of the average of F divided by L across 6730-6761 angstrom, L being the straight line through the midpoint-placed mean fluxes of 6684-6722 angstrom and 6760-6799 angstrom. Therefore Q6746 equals 0.03 mag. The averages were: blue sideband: 8.25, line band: 7.83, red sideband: 7.93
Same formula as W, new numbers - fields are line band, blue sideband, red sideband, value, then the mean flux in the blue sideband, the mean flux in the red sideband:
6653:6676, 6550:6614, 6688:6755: 0.37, 11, 8.02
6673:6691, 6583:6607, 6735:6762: 1.18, 10.9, 7.83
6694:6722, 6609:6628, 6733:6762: 1.32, 10.5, 7.83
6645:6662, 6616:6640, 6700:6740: 0.73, 10.1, 8.01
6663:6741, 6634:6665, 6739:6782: 3.10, 9.32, 7.96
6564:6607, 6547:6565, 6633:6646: -0.57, 11.4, 9.71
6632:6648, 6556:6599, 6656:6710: -0.04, 11.1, 8.72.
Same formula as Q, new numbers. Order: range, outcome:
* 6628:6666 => 9.994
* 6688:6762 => 8.684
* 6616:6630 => 10.72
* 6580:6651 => 11.11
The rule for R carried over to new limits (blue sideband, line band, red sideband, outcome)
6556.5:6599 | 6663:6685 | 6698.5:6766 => 0.39 angstrom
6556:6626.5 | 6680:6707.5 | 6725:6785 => 1.90 angstrom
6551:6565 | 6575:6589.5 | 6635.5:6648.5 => -0.11 angstrom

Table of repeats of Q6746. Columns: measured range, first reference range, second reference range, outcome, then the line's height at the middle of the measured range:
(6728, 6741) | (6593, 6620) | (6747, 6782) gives 0.08 mag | 8.51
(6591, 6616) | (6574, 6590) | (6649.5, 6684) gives -0.04 mag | 10.5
